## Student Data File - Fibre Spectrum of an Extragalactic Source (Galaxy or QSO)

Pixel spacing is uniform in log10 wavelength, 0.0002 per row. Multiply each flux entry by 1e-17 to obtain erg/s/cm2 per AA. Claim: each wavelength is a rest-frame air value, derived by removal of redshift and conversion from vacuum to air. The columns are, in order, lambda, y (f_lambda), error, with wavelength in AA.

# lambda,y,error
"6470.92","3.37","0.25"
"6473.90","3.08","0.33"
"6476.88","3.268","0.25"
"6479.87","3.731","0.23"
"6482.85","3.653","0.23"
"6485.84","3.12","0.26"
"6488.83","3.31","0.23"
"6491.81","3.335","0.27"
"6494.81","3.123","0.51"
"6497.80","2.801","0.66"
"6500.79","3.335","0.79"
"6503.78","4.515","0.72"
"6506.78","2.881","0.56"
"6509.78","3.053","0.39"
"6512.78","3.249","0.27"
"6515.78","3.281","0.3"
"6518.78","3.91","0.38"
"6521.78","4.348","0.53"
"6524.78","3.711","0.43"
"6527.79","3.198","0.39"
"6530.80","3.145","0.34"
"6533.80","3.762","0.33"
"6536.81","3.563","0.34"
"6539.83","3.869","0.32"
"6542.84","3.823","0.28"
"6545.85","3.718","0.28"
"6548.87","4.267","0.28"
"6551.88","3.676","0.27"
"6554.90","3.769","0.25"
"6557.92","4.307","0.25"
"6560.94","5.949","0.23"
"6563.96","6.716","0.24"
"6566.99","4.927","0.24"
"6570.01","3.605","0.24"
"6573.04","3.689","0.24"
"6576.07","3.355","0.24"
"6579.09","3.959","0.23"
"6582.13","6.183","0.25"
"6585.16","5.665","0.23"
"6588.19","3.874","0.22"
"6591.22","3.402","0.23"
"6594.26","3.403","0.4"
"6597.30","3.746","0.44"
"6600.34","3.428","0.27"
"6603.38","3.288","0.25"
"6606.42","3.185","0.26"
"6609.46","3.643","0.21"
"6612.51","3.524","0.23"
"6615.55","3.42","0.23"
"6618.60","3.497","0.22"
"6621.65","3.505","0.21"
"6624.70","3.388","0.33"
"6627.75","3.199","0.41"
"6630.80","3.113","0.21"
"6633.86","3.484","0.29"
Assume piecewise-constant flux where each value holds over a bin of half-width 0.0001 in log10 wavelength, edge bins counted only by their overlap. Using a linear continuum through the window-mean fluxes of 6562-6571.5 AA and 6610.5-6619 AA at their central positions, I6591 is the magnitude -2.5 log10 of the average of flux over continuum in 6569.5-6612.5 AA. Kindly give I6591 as 0.109 mag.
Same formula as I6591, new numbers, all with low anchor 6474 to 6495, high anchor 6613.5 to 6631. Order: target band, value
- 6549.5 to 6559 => -0.169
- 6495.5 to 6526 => -0.043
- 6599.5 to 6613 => -0.009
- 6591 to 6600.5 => -0.044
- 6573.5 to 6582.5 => -0.236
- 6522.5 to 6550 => -0.098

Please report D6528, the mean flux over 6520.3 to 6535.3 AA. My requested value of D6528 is 3.63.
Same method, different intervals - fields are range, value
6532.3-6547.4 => 3.75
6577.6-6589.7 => 4.92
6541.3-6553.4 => 3.87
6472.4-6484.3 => 3.43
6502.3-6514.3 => 3.42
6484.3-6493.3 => 3.26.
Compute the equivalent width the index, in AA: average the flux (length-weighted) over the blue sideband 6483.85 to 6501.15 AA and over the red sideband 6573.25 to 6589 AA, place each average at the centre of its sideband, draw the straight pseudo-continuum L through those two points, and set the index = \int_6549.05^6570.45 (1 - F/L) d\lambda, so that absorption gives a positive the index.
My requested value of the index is -2.5 AA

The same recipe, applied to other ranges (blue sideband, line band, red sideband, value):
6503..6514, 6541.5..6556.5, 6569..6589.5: 0.28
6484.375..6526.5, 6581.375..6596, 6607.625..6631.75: -4.23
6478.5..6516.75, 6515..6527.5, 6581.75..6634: -1.38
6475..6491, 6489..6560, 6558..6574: 9.66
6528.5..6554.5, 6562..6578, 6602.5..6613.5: -4.00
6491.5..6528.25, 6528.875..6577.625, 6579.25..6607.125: -4.71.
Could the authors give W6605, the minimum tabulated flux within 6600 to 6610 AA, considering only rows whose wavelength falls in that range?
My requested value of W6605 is 3.185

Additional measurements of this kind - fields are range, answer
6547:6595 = 3.355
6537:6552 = 3.676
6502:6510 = 2.881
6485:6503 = 2.801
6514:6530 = 3.198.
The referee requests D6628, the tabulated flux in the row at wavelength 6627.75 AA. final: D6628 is 3.199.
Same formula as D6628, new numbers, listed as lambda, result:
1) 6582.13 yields 6.183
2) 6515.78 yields 3.281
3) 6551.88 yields 3.676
